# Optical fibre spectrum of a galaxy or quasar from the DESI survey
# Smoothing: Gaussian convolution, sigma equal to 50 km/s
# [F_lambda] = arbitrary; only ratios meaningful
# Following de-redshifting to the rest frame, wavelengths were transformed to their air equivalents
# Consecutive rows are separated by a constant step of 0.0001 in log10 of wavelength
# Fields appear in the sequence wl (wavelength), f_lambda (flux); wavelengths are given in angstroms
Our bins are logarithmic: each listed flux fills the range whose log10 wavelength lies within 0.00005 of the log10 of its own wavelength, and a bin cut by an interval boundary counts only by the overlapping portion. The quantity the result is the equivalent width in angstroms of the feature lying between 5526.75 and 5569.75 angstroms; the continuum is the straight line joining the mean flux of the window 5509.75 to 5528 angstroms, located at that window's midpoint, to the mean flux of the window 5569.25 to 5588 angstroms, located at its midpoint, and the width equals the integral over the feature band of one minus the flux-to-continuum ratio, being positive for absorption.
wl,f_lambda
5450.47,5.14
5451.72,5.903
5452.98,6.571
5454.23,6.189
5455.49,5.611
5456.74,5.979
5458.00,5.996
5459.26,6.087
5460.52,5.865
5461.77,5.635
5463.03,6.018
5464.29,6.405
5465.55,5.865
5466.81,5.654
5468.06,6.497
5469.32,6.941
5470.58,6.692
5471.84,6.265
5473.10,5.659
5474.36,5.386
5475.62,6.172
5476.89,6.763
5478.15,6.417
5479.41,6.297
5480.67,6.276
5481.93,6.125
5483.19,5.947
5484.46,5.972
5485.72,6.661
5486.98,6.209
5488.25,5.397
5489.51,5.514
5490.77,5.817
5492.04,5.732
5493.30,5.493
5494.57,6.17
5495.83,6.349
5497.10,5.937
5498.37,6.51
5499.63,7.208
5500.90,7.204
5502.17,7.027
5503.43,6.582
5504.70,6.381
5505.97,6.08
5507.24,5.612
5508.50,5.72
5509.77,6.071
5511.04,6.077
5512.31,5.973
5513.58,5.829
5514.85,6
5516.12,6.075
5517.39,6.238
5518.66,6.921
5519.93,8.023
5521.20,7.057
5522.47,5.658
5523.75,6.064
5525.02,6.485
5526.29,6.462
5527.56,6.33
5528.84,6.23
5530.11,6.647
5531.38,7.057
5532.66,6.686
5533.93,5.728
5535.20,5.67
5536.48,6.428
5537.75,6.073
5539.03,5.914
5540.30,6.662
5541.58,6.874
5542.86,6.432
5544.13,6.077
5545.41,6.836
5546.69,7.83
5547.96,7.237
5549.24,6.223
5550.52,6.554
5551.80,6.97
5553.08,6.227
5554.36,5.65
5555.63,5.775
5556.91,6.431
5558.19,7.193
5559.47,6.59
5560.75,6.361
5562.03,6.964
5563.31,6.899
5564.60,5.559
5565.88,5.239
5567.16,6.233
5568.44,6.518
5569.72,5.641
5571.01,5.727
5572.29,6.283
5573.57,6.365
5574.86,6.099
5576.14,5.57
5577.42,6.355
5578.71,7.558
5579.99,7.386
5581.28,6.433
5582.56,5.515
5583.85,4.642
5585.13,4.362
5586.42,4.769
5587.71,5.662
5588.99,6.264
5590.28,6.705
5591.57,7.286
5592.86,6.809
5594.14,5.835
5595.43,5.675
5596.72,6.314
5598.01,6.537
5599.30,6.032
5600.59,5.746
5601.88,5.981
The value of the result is -2.0 angstroms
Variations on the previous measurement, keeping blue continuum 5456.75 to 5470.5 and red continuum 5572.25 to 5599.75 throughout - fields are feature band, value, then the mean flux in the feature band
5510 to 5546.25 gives -1.6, 6.38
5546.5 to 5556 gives -0.6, 6.53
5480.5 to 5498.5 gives 0.4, 5.99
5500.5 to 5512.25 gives -0.3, 6.27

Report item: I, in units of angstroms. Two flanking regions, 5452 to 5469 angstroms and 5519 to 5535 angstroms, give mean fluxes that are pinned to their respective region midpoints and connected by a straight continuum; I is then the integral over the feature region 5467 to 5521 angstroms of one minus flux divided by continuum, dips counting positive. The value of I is 0.33 angstroms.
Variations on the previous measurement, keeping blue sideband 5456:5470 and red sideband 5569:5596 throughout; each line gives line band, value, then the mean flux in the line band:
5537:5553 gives -1.49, 6.62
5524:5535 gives -0.62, 6.41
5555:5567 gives -0.55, 6.33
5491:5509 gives -0.61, 6.28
